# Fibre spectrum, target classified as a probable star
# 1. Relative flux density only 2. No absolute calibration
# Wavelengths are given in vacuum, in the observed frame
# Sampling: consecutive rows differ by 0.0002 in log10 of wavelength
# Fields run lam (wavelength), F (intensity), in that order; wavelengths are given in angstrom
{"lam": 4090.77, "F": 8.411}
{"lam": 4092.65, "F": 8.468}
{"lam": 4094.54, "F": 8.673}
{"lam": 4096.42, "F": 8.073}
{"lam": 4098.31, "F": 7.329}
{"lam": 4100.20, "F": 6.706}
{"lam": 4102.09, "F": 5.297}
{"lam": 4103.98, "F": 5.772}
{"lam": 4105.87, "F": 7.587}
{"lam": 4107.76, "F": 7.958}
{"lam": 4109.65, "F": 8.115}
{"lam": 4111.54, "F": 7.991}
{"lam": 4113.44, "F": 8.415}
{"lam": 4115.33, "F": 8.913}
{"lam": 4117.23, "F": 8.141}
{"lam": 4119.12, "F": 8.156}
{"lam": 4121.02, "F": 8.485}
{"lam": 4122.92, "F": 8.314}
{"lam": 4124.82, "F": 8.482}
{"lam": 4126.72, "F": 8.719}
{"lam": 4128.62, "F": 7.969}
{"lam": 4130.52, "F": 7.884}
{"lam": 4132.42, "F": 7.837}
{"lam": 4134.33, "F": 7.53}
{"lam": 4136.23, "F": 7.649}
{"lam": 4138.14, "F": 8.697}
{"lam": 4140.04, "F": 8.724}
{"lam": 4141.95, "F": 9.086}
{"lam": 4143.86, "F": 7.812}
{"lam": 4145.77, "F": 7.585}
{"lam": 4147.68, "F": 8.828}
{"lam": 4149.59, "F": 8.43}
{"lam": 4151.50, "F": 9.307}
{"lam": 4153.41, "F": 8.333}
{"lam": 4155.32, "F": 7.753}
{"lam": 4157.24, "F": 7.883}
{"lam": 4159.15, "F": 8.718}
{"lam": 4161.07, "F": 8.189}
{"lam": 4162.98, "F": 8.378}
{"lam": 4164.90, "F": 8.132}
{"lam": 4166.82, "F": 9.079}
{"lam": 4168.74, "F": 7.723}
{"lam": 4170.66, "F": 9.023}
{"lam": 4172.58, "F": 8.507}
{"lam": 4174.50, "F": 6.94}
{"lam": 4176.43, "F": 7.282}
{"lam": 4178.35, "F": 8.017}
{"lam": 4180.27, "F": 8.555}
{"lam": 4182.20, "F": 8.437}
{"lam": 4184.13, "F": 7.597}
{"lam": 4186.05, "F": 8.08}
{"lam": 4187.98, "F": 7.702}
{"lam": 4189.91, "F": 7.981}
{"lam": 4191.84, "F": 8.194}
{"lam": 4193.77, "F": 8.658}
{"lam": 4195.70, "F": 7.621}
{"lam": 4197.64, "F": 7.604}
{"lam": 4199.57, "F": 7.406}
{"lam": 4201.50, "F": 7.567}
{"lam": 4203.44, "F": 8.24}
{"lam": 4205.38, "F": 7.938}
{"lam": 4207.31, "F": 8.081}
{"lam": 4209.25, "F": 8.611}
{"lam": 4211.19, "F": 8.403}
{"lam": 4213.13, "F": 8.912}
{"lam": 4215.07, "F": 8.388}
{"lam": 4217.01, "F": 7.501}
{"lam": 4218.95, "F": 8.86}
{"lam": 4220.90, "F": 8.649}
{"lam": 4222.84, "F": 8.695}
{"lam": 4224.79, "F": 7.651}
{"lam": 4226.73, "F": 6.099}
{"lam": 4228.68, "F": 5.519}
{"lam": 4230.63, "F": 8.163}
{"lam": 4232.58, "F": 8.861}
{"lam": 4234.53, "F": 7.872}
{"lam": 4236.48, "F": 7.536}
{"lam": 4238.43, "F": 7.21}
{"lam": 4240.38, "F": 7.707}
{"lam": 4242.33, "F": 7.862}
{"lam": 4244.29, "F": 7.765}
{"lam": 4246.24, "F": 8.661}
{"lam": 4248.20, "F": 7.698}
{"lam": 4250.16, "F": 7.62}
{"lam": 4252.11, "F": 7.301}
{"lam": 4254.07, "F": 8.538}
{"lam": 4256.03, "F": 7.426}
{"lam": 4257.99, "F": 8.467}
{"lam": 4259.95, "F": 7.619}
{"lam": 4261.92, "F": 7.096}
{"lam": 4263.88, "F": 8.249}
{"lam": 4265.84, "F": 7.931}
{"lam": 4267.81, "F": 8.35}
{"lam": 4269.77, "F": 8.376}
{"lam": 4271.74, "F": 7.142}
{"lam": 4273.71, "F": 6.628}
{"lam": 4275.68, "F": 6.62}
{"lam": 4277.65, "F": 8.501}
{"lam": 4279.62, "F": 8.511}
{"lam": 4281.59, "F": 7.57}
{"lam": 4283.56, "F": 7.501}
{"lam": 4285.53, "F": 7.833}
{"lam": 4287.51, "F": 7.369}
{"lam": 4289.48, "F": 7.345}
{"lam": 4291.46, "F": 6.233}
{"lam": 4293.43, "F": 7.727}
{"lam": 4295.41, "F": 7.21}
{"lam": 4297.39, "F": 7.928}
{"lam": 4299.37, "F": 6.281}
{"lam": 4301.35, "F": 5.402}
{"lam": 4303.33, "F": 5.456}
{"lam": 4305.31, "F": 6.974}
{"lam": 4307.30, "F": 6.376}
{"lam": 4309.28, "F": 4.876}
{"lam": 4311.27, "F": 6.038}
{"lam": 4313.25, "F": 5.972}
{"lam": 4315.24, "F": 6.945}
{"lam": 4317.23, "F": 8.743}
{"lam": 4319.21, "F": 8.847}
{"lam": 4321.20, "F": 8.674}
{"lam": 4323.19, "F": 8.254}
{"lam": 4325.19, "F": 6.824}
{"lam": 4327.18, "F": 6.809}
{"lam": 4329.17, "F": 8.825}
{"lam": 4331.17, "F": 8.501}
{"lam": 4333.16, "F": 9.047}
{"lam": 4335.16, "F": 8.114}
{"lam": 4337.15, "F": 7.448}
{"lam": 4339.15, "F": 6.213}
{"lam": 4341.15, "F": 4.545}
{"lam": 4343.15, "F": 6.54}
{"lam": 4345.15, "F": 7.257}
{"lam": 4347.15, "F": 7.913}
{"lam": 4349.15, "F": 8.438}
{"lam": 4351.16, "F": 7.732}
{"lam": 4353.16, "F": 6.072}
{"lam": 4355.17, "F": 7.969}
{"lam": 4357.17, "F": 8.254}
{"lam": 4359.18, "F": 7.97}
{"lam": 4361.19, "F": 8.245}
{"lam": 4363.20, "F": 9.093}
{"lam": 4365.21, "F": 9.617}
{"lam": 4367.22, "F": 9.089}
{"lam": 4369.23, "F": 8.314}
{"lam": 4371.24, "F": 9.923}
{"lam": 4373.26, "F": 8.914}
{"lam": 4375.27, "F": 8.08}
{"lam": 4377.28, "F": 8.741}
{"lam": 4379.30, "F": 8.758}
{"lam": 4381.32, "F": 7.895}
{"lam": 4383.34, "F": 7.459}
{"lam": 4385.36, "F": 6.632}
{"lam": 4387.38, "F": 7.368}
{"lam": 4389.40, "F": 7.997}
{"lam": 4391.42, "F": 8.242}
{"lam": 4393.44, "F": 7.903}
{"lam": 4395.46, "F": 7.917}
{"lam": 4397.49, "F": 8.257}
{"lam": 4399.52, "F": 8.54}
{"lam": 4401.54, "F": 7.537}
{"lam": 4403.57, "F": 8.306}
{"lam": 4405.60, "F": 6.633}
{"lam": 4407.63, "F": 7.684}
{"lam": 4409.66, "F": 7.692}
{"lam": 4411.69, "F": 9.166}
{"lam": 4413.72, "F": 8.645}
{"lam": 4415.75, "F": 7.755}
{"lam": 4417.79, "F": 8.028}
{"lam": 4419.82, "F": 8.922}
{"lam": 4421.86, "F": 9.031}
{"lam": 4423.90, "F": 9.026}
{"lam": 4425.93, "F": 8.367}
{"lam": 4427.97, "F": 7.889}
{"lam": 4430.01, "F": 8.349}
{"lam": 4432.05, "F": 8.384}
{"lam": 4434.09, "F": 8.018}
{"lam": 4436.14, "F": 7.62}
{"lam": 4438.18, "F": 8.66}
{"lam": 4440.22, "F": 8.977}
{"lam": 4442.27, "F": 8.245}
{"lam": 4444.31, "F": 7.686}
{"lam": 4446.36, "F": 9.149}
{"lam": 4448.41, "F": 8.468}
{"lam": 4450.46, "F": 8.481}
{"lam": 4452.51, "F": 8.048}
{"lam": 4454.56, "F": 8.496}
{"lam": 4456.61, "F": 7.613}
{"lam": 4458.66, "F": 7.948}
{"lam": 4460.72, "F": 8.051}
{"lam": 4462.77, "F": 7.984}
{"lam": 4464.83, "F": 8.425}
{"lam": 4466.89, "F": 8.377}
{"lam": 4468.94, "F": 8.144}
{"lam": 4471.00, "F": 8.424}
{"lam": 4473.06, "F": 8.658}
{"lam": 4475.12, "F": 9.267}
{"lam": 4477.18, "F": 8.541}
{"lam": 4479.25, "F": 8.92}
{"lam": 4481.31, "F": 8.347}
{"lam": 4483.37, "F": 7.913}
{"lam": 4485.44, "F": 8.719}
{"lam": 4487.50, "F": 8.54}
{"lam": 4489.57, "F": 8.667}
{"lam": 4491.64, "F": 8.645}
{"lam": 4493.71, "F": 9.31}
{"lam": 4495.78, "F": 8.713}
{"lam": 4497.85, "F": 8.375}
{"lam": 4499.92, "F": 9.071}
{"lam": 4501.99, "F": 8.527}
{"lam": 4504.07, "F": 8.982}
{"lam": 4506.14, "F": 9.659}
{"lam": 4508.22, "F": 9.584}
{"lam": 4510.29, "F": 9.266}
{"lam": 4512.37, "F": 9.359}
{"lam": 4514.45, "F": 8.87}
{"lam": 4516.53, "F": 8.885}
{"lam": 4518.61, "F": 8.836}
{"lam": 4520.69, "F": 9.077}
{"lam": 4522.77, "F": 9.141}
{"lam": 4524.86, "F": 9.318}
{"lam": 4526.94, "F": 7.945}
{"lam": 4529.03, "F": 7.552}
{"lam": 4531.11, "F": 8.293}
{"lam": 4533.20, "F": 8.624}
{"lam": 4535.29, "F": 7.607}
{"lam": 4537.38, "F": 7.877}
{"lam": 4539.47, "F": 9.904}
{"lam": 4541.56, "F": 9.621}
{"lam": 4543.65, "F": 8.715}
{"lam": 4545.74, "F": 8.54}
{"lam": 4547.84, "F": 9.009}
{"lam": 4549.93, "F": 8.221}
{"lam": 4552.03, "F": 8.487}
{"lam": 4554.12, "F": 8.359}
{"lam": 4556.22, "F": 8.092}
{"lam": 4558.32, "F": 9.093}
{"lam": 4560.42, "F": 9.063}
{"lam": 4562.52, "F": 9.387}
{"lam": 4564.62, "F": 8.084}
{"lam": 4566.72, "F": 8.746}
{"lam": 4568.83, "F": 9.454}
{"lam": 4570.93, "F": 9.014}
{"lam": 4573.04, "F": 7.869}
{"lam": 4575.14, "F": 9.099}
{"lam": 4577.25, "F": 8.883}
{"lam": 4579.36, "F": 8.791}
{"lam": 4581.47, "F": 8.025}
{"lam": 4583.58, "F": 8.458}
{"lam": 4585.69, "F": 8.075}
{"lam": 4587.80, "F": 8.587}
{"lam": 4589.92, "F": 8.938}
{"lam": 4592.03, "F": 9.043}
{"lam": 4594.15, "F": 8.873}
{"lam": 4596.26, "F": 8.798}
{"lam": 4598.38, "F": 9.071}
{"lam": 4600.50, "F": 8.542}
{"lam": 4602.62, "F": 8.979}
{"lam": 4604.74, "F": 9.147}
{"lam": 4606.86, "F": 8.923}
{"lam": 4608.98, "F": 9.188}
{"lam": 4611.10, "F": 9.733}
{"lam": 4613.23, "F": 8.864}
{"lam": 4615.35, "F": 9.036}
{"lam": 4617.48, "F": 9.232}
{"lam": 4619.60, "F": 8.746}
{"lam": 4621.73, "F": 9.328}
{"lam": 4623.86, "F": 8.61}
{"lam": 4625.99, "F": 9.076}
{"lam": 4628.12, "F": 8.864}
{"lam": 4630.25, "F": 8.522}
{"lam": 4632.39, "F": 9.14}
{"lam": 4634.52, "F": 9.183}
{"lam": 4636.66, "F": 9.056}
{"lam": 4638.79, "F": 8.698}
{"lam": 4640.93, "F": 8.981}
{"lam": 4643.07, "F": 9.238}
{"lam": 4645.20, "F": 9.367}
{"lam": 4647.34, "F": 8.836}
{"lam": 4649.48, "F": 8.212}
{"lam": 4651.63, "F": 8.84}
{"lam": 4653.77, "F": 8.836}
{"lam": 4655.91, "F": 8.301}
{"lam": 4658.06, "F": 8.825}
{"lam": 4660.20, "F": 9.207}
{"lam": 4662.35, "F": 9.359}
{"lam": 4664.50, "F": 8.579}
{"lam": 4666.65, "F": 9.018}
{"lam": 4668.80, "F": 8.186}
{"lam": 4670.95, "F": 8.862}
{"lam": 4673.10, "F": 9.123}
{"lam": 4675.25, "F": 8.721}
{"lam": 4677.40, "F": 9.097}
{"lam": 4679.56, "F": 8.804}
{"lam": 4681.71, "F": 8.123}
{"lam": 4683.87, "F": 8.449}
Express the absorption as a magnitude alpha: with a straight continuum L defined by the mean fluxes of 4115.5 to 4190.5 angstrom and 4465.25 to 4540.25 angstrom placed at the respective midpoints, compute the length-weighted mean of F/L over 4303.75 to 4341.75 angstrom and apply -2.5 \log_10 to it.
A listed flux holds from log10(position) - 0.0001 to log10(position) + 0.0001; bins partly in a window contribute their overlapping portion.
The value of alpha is 0.165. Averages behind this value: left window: 8.21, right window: 8.71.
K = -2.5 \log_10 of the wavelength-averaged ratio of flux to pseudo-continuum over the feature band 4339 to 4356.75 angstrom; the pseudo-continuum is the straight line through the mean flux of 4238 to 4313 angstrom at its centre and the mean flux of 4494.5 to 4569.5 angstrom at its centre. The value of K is 0.10 mag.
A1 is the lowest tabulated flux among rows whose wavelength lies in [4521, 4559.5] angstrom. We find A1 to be 7.552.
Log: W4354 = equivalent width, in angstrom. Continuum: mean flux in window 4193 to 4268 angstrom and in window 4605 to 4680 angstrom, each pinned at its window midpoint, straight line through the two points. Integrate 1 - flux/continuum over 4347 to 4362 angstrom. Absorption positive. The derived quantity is 0.7 angstrom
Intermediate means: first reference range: 7.9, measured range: 7.81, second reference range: 8.93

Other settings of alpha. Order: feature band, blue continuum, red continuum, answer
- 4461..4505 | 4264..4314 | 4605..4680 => -0.06 mag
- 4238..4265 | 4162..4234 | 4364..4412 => 0.03 mag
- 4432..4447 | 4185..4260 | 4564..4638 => 0.02 mag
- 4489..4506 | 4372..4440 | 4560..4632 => -0.04 mag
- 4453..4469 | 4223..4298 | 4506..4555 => 0.05 mag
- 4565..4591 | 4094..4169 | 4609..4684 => 0.02 mag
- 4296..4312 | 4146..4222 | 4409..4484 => 0.31 mag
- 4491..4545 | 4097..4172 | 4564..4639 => -0.01 mag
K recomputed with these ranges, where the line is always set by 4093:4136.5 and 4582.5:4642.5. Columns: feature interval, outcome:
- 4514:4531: 0.01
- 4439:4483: 0.03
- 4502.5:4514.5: -0.07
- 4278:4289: 0.06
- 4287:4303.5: 0.20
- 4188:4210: 0.01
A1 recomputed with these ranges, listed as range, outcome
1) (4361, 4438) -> 6.632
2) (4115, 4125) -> 8.141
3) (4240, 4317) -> 4.876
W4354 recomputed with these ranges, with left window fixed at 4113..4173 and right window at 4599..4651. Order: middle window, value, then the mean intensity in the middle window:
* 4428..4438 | 0.7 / 8.12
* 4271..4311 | 7.4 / 6.95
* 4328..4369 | 3.6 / 7.85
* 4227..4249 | 2.1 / 7.66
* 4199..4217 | 0.6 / 8.15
